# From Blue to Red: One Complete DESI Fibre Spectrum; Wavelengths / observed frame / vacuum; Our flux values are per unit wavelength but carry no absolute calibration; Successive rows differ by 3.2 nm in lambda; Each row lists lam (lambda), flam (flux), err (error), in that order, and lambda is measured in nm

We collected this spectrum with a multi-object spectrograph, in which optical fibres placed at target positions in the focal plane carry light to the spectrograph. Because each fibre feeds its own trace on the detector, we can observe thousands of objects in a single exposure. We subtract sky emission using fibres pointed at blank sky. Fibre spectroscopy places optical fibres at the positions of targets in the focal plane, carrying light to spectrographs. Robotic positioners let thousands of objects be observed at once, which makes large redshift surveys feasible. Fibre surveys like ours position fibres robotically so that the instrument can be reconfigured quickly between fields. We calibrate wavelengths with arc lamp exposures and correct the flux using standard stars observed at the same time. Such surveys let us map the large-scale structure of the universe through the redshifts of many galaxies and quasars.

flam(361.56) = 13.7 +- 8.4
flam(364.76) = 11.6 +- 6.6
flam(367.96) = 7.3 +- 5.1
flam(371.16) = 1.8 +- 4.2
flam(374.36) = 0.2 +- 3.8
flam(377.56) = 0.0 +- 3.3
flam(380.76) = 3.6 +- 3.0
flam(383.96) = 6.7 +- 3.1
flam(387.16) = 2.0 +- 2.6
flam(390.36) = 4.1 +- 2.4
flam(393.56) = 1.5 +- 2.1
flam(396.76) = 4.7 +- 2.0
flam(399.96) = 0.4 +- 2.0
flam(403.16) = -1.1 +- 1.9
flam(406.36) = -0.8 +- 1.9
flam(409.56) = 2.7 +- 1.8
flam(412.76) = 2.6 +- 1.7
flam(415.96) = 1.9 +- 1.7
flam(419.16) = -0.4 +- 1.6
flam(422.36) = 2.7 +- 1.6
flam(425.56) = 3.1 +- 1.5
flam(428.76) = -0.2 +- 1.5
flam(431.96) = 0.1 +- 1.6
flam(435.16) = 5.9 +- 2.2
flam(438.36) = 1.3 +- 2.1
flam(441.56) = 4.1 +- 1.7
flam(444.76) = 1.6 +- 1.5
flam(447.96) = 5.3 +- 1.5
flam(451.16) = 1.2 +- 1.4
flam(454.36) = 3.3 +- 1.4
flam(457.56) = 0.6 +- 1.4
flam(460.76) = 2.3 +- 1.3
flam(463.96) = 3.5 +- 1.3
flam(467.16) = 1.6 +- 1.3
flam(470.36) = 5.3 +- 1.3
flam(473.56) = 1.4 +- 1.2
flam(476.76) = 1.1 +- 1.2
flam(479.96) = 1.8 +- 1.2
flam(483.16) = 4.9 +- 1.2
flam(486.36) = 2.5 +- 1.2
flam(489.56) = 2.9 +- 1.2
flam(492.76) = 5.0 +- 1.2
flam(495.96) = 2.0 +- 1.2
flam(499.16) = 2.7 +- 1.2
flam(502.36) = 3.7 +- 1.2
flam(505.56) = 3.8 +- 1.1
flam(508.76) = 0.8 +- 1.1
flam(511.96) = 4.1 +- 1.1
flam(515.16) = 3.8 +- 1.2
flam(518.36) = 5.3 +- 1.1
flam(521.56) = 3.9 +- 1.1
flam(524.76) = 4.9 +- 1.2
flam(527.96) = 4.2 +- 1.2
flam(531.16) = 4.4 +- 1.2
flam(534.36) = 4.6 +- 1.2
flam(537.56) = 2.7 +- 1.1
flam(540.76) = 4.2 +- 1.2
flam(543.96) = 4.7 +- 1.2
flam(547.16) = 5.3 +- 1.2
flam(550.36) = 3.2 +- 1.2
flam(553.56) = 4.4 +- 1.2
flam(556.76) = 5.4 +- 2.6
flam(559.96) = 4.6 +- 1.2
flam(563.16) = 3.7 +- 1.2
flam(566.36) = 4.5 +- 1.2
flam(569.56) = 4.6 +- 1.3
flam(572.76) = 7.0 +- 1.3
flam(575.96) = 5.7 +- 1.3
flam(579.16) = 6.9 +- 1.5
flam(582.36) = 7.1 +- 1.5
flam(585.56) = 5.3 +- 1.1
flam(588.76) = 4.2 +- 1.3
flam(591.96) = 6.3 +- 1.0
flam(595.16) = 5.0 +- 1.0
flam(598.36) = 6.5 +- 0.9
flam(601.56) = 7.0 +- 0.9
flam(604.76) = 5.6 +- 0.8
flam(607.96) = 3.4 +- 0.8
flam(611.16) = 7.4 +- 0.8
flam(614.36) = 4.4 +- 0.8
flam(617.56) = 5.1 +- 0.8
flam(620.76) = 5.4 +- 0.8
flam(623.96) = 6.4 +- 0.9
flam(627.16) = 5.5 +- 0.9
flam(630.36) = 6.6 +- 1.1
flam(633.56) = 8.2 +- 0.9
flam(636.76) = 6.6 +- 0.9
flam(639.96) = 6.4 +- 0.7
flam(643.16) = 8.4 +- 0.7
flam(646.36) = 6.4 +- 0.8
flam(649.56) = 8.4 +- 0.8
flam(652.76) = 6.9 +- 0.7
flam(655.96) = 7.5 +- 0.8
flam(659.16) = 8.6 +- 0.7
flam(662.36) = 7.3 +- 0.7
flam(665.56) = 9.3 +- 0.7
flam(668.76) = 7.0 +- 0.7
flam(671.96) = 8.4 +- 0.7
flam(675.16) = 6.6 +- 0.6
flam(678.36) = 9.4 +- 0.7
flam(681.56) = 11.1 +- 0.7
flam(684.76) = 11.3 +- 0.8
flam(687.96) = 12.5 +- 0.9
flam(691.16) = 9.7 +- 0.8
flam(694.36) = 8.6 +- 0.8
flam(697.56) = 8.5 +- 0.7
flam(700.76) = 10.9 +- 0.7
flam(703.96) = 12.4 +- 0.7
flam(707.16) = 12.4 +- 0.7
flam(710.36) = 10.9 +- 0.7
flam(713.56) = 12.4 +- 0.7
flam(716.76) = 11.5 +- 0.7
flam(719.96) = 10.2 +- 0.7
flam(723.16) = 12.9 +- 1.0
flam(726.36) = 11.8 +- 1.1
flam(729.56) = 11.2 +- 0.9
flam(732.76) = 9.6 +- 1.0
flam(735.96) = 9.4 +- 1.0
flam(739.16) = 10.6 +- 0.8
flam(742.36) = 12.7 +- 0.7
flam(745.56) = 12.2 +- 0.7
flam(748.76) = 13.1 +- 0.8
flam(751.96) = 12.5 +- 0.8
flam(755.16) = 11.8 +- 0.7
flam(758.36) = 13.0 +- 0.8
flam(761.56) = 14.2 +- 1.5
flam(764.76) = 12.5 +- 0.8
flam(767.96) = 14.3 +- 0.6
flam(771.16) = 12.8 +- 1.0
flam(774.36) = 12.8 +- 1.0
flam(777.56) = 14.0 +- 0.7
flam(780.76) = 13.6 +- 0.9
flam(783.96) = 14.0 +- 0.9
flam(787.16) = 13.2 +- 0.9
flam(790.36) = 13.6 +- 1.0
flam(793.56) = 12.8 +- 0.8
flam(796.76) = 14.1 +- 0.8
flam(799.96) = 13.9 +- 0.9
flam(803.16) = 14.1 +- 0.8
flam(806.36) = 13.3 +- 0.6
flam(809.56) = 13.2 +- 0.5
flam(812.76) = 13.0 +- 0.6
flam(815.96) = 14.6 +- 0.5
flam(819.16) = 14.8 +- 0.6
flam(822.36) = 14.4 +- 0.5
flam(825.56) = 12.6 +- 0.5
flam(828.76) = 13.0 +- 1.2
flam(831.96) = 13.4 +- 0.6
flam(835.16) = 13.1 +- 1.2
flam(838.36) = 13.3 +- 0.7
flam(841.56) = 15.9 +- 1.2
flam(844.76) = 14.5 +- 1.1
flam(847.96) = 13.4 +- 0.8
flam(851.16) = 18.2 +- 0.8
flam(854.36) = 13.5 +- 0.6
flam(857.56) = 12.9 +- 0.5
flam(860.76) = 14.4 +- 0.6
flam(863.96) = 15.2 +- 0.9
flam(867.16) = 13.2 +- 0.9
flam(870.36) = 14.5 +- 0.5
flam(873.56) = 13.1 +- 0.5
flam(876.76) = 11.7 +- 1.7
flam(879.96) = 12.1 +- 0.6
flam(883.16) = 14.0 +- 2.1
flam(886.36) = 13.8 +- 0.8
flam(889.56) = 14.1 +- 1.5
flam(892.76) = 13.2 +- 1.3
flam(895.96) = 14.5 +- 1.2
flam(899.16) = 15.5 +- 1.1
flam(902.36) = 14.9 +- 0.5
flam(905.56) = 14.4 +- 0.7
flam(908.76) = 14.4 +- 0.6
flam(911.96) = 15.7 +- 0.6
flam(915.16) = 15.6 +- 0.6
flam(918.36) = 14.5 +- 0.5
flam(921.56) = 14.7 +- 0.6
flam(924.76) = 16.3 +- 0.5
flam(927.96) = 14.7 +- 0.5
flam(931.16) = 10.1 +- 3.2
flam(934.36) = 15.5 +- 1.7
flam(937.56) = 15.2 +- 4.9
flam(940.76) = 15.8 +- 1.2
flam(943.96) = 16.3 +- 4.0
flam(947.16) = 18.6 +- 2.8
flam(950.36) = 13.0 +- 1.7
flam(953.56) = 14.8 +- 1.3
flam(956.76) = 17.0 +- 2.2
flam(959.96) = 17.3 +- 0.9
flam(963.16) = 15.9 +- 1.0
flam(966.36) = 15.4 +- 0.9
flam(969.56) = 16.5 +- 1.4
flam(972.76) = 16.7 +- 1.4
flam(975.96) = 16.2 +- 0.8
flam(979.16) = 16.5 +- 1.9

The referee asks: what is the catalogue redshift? 0.700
